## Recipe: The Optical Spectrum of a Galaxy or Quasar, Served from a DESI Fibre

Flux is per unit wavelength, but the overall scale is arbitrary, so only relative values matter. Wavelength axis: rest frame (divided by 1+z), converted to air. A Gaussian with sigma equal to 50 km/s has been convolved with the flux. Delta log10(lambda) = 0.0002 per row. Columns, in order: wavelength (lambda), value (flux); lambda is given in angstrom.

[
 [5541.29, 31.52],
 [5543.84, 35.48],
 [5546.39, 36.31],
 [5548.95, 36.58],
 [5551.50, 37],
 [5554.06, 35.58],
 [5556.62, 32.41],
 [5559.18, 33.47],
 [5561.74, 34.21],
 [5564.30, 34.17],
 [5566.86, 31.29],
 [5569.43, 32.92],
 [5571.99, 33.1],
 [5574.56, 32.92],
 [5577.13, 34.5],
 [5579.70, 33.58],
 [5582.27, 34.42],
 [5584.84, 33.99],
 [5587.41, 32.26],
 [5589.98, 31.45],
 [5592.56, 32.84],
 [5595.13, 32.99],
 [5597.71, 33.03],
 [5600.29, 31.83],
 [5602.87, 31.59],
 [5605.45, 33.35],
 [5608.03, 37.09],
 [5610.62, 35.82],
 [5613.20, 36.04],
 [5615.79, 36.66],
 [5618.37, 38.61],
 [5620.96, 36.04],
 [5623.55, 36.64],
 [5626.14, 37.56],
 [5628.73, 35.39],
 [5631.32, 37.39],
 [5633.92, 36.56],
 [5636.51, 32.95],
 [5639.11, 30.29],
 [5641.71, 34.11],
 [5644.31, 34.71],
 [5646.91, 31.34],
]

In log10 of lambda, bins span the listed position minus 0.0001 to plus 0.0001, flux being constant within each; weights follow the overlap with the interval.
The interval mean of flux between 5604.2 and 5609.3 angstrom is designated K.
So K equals 35.2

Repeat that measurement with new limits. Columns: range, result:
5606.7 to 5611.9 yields 36.4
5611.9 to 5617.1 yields 36.4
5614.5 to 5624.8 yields 37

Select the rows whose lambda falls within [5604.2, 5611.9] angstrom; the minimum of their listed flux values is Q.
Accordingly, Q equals 33.35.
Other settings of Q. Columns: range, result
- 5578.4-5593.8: 31.45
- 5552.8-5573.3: 31.29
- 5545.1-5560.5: 32.41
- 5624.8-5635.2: 35.39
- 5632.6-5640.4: 30.29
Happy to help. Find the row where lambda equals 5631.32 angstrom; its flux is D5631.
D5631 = 37.39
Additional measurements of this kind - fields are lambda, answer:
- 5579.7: 33.58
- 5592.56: 32.84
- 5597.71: 33.03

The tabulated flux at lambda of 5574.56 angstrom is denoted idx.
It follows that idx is 32.92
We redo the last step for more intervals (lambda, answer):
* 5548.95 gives 36.58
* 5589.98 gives 31.45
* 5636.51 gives 32.95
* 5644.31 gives 34.71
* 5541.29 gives 31.52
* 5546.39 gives 36.31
